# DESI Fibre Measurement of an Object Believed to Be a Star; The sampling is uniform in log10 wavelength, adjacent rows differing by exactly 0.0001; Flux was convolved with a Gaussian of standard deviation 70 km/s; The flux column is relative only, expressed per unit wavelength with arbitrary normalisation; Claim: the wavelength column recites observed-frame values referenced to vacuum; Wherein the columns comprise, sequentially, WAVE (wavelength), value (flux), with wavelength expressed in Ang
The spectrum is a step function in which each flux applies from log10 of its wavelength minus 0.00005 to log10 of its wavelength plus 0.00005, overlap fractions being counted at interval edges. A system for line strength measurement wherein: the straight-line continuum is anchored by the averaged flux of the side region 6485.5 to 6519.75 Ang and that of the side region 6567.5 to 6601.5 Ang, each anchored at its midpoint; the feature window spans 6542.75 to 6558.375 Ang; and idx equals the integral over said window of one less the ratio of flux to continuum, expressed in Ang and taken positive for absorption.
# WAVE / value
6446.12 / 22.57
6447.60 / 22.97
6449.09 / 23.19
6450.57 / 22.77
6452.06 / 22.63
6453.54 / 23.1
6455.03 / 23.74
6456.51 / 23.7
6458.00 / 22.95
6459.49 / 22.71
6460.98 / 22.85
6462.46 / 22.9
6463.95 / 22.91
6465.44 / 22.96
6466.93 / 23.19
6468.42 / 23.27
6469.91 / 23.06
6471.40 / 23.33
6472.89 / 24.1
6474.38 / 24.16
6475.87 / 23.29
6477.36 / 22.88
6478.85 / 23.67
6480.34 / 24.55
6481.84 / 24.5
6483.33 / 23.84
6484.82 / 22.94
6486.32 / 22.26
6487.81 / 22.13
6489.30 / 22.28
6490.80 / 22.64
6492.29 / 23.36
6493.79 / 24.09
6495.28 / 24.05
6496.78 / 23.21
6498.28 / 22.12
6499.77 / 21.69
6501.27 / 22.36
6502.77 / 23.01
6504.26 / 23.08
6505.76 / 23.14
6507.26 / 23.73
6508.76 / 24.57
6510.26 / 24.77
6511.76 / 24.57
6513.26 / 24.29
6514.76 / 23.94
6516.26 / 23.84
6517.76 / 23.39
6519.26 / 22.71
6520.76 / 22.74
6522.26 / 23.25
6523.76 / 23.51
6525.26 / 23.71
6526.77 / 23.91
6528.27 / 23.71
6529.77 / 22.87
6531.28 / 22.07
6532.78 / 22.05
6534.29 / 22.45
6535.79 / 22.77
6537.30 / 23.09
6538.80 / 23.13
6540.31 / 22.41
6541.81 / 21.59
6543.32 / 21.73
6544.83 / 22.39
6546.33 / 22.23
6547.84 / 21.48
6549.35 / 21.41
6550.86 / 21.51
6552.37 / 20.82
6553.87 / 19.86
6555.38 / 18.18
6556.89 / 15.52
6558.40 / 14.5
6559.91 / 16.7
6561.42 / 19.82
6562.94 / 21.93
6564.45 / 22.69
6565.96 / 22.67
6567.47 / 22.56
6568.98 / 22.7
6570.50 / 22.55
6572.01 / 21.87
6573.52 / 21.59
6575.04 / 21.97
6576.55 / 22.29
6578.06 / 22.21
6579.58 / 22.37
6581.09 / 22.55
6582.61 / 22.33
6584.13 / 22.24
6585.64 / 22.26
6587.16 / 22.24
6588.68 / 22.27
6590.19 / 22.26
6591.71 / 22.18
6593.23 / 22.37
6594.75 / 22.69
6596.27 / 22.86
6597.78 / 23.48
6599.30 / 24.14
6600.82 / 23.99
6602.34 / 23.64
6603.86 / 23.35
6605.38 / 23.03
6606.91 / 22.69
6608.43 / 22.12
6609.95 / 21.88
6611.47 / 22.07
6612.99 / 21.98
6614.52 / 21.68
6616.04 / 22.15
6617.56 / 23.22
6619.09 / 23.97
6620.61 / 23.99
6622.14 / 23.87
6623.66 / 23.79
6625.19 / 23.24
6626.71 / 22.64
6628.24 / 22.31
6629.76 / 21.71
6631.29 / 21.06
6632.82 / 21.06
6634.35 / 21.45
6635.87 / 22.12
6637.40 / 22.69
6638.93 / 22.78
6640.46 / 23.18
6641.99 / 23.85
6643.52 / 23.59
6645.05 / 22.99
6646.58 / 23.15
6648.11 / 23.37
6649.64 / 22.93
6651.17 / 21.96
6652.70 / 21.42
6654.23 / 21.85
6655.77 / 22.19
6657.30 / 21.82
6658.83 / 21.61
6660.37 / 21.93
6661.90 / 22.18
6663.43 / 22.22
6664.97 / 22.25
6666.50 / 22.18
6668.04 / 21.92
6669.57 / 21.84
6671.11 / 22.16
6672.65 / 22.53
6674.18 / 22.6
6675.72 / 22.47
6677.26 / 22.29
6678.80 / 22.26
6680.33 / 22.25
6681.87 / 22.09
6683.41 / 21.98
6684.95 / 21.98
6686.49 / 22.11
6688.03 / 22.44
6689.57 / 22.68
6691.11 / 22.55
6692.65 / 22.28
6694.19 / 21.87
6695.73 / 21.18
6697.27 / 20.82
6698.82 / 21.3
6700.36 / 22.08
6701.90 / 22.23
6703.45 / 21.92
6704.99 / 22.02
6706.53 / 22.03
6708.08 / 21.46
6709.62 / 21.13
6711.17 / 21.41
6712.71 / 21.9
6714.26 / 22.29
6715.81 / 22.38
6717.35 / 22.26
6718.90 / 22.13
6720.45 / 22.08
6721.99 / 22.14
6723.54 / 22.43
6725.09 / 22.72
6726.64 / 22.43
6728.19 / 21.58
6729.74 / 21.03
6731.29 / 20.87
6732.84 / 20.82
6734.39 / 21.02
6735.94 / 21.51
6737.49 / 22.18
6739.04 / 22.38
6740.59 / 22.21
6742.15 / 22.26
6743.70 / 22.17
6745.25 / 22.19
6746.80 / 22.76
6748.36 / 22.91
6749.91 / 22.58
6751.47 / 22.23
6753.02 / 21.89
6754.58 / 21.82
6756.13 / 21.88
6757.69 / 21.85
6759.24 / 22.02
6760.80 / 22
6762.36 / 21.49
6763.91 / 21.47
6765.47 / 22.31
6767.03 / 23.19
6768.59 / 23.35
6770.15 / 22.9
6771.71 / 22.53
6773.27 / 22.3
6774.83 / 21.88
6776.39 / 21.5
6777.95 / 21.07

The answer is 1.8 Ang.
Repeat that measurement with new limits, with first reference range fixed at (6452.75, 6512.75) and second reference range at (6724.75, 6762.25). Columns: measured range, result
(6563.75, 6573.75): 0.2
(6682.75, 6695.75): 0.0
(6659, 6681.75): 0.1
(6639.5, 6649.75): -0.4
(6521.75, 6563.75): 3.0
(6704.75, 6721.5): 0.1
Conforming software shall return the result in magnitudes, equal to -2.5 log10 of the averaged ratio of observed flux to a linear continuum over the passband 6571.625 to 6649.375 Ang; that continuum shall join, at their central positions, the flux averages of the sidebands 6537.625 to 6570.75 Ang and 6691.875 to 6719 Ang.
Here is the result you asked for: -0.07 mag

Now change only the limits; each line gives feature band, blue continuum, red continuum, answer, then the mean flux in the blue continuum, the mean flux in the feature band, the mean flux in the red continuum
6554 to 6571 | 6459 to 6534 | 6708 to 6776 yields 0.153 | 23.3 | 19.9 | 22.1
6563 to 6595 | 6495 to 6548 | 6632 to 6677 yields 0.021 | 23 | 22.3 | 22.4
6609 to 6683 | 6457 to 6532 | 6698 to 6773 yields 0.004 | 23.3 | 22.4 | 22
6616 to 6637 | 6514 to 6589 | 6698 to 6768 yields -0.034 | 21.9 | 22.6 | 22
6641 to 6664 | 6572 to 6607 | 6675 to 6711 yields -0.013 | 22.6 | 22.5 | 22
